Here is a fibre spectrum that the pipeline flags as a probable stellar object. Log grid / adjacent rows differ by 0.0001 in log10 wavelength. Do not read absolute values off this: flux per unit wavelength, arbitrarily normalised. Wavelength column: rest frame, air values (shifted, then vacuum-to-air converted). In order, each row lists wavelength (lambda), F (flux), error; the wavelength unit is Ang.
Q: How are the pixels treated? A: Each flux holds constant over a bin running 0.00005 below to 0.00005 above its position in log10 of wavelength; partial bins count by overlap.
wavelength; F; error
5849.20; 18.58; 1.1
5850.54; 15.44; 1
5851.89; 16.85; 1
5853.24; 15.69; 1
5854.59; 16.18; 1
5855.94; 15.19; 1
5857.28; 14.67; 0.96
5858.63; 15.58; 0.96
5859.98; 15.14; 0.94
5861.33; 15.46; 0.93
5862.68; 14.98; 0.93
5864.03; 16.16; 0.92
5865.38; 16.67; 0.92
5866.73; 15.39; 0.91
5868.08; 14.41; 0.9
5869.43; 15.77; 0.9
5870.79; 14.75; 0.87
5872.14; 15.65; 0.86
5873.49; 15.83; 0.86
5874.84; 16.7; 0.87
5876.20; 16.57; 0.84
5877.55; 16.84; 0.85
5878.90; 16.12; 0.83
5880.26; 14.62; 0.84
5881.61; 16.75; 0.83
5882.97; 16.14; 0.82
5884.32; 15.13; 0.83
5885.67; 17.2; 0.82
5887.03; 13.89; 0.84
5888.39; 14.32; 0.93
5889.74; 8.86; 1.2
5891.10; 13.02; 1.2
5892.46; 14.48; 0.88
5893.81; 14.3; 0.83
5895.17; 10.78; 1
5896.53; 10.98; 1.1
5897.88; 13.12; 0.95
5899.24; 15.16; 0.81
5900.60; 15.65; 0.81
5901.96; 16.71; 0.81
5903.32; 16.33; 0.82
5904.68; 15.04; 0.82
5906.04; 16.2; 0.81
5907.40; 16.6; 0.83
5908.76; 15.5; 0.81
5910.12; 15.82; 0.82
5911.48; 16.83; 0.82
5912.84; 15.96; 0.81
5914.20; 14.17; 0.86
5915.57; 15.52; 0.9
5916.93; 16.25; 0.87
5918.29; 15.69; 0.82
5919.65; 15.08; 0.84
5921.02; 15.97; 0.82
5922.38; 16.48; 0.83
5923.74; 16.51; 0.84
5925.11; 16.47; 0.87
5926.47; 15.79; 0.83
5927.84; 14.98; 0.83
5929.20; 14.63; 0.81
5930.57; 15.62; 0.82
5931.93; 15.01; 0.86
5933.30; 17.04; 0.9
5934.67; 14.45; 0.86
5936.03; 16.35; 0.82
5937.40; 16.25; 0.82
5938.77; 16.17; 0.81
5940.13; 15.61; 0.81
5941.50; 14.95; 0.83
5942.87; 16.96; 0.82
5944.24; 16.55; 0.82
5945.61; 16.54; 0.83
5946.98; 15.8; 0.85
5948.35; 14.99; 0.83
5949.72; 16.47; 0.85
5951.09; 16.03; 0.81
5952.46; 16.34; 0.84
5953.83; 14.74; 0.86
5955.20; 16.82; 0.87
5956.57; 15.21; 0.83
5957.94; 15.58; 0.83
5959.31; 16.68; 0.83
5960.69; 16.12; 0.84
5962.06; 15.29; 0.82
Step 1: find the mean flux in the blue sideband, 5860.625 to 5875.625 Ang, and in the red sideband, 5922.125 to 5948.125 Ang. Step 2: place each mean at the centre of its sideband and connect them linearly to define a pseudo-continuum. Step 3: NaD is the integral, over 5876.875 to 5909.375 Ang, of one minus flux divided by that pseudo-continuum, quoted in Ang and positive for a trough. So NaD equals 2.0 Ang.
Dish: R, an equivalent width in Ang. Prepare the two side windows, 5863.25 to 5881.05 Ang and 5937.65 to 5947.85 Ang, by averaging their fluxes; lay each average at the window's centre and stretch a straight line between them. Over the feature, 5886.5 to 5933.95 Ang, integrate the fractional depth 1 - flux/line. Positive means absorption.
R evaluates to 2.8 Ang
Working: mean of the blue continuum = 15.8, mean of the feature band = 15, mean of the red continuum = 16.1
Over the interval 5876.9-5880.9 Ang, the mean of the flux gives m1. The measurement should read 15.9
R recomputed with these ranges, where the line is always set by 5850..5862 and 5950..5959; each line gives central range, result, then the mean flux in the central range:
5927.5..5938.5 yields 0.15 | 15.6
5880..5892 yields 0.94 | 14.4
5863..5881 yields -0.20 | 15.8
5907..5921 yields 0.01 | 15.7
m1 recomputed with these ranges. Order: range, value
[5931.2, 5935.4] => 15.5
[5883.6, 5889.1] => 15.1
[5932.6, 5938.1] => 16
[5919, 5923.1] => 15.9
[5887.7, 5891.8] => 12.1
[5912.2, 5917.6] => 15.5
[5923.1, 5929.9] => 15.7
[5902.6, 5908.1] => 16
